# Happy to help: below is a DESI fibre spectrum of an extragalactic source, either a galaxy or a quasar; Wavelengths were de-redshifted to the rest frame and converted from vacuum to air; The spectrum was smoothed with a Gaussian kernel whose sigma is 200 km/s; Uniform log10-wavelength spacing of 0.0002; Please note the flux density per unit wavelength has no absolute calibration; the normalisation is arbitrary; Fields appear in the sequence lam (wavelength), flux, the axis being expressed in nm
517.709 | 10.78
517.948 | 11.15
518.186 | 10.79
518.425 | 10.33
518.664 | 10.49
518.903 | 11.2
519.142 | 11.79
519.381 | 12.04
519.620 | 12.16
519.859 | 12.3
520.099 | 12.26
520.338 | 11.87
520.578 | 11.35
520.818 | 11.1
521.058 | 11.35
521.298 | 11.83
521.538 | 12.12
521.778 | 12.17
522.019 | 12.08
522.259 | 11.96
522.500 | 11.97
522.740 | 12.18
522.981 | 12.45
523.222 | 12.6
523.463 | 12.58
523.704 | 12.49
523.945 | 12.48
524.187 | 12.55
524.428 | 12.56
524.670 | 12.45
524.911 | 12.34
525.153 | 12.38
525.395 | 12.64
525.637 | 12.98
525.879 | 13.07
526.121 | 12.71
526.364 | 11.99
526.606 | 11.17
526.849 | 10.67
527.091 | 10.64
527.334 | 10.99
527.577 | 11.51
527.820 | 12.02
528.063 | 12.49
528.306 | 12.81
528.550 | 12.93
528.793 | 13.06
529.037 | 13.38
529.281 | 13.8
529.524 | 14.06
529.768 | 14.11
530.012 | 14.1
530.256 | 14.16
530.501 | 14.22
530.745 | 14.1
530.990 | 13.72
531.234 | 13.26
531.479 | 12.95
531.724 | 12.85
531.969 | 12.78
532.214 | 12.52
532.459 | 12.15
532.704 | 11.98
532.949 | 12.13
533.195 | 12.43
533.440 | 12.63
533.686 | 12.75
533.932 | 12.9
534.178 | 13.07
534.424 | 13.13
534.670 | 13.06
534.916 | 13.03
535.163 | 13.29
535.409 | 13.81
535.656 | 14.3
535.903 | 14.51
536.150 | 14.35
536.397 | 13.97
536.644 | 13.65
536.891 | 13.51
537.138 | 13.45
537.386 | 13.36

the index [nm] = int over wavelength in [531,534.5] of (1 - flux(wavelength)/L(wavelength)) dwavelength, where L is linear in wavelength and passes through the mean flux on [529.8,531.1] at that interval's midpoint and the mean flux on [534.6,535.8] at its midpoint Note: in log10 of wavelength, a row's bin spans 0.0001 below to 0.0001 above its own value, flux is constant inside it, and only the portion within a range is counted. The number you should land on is 0.28 nm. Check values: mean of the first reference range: 14.1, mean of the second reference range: 13.5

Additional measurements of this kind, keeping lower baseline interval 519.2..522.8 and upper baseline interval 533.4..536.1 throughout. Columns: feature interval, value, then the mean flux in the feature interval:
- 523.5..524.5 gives -0.02 nm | 12.5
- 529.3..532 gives -0.16 nm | 13.7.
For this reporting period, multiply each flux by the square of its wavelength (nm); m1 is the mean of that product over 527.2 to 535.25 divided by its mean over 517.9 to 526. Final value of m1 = 1.12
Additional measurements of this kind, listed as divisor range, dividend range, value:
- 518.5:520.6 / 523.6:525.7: 1.09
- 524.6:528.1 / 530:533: 1.12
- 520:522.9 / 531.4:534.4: 1.11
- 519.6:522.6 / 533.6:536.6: 1.20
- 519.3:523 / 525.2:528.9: 1.04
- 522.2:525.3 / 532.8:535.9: 1.10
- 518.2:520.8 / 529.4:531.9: 1.24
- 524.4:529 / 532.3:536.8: 1.11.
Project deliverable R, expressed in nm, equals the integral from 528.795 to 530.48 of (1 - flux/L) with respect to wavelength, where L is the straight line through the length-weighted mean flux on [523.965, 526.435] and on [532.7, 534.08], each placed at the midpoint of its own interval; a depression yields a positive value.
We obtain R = -0.18 nm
